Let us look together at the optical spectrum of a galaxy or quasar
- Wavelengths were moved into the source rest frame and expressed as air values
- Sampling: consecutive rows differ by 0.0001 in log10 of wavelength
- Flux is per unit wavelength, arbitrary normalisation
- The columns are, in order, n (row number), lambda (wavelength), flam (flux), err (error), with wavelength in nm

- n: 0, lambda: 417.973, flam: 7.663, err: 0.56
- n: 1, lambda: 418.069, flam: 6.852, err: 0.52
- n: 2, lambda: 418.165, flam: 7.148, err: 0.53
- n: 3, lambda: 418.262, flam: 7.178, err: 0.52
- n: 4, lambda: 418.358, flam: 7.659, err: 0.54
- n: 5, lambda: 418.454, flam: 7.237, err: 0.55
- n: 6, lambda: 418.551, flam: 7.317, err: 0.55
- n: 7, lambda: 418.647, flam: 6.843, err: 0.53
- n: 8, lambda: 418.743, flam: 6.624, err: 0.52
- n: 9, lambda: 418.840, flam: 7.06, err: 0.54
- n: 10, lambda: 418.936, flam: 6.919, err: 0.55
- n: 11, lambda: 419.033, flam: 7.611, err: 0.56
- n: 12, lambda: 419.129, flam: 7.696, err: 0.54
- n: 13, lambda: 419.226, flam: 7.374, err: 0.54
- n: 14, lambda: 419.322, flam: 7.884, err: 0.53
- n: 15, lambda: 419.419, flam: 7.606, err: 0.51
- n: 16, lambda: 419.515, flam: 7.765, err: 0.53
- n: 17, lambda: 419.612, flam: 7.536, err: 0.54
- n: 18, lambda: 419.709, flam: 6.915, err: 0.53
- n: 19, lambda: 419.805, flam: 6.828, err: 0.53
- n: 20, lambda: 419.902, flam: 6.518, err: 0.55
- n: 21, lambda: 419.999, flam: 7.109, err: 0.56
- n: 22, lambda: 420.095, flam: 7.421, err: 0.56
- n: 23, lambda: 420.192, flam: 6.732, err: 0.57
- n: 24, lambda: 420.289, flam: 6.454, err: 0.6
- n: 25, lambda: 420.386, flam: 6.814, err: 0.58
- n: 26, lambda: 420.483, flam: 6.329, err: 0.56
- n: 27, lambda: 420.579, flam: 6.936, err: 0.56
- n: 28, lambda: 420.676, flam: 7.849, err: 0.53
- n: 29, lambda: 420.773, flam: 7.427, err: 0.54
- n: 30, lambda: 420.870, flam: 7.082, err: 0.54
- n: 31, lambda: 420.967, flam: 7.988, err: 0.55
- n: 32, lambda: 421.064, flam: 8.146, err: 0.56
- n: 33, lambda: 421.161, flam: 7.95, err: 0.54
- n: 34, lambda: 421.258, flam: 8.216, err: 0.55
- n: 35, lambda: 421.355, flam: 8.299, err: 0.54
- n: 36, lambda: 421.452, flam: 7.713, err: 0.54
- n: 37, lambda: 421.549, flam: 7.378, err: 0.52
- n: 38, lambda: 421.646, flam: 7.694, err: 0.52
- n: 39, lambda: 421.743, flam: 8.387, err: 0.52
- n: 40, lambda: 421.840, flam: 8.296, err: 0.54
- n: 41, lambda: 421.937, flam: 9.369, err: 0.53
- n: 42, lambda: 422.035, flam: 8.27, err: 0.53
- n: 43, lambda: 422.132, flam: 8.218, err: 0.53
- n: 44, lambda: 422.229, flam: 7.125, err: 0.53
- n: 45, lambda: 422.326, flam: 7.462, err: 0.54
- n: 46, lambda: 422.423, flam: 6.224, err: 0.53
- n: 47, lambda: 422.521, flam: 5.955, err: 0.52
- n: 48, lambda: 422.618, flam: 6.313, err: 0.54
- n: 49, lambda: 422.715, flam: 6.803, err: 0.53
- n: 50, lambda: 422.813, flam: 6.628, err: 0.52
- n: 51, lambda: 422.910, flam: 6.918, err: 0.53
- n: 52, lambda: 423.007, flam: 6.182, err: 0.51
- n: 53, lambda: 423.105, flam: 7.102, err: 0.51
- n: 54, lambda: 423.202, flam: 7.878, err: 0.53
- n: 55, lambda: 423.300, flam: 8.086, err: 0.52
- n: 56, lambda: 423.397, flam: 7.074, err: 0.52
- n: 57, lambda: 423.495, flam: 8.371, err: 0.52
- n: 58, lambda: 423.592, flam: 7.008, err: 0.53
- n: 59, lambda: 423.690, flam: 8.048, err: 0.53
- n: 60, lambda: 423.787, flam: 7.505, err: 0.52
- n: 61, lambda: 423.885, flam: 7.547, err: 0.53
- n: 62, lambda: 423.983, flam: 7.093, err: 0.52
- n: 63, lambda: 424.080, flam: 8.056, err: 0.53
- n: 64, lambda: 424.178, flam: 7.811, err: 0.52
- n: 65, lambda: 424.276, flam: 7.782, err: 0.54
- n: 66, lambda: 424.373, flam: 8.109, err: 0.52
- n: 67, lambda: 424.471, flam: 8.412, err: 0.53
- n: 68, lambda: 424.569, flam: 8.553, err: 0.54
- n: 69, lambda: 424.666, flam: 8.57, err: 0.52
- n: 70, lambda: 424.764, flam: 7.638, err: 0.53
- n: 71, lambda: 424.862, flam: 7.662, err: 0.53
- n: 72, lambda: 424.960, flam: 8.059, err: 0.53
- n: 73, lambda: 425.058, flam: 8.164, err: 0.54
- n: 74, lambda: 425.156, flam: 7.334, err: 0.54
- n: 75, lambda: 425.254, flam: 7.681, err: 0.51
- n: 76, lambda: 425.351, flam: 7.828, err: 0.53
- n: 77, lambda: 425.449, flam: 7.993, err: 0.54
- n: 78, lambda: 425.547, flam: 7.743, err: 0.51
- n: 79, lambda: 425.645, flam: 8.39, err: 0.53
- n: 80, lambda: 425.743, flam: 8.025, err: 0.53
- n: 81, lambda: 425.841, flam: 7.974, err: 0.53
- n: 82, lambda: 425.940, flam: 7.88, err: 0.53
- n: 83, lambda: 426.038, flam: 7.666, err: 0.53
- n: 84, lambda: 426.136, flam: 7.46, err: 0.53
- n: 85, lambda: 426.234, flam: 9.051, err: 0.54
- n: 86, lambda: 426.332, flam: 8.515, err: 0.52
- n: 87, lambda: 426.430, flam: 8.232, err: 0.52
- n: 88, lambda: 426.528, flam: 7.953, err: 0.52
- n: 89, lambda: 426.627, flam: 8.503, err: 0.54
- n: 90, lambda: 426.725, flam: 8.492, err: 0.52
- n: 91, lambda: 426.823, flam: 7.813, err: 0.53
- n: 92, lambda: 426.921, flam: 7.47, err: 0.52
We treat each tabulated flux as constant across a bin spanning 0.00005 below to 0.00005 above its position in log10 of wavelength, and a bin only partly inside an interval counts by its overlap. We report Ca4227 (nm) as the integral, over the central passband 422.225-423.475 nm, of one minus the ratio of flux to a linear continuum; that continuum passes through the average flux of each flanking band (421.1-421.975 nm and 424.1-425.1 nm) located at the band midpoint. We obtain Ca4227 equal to 0.18 nm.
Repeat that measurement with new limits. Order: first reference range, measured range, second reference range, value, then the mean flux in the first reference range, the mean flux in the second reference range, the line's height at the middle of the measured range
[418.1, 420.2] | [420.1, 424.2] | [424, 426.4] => 0.09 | 7.23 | 8.01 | 7.62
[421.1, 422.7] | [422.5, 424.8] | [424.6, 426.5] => 0.10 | 7.67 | 8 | 7.83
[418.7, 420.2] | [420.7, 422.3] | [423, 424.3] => -0.12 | 7.24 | 7.57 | 7.4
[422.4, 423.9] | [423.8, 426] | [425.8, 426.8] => -0.06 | 7.11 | 8.16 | 7.69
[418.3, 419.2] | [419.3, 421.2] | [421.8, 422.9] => 0.00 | 7.22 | 7.31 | 7.26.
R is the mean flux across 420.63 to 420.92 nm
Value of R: 7.44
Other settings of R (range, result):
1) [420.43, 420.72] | 7.03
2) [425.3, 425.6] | 7.88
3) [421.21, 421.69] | 7.86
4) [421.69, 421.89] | 8.35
